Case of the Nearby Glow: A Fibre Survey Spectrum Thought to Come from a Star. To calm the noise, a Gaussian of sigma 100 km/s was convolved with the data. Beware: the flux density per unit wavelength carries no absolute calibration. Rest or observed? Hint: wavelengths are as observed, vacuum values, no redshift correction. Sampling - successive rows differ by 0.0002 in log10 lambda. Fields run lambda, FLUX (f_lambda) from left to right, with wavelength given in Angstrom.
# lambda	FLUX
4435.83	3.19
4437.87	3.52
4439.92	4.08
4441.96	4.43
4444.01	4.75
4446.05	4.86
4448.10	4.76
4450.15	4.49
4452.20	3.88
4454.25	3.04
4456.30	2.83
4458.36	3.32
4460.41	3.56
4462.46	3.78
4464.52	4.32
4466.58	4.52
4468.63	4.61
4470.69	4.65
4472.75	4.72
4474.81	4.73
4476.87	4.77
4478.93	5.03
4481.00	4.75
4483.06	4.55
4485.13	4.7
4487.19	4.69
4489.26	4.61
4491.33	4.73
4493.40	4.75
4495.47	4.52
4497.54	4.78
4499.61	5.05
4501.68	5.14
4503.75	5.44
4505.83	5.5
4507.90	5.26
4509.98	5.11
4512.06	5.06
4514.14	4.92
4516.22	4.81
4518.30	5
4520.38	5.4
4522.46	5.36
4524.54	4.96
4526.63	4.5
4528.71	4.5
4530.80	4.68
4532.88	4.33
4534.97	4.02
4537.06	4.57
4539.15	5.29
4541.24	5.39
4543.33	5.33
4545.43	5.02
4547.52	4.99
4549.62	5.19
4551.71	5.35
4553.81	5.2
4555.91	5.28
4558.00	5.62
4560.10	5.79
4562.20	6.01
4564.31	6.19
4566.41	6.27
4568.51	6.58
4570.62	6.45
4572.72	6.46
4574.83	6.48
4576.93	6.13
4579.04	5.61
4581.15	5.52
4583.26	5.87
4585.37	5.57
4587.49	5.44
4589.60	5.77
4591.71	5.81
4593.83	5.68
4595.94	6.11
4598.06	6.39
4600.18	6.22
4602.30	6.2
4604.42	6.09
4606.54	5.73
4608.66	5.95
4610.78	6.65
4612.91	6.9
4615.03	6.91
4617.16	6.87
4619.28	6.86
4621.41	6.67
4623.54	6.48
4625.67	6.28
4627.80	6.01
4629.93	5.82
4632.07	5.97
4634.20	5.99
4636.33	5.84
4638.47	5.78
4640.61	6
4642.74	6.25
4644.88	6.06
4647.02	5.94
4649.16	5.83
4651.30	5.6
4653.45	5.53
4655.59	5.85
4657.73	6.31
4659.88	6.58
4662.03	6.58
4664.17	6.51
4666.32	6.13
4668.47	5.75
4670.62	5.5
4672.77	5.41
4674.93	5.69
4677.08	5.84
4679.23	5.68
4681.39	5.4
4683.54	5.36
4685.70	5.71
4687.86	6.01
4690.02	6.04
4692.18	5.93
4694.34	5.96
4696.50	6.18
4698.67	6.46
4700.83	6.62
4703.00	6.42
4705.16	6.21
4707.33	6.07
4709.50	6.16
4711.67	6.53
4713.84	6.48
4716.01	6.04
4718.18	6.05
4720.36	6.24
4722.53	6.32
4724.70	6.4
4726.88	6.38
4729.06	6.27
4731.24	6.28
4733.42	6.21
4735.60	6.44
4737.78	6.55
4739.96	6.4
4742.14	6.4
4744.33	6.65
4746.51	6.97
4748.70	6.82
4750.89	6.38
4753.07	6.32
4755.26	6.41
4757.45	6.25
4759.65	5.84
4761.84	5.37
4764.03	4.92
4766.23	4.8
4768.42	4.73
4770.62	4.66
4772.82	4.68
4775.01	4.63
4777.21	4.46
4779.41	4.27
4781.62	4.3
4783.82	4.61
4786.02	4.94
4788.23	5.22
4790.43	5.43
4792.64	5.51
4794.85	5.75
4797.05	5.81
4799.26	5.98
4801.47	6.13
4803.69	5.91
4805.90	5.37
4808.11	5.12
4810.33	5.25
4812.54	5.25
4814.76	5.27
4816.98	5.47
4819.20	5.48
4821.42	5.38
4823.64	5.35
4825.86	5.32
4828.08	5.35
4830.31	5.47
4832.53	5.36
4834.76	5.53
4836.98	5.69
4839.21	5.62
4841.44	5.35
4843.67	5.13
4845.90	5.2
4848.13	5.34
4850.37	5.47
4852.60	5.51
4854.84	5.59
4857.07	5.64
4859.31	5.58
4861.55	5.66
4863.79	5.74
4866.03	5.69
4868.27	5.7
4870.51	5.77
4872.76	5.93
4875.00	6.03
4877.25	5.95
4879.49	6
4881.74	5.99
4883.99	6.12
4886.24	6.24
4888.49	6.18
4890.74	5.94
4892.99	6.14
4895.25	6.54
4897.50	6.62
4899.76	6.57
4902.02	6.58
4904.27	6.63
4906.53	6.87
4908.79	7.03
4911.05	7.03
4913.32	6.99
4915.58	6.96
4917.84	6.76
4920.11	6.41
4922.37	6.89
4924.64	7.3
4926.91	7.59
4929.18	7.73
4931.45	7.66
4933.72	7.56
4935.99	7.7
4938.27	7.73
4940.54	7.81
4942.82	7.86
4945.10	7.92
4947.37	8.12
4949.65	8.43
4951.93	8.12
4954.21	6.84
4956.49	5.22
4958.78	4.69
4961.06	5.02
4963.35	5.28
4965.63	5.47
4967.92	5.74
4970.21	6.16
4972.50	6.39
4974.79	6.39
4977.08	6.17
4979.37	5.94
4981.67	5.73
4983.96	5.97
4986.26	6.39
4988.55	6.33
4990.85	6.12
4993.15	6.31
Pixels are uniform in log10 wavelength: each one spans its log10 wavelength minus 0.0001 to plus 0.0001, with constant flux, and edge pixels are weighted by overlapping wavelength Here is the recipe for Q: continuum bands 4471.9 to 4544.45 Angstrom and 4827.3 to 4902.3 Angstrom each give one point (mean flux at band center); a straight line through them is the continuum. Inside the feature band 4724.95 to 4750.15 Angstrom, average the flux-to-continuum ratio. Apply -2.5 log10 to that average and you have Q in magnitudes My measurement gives -0.18 mag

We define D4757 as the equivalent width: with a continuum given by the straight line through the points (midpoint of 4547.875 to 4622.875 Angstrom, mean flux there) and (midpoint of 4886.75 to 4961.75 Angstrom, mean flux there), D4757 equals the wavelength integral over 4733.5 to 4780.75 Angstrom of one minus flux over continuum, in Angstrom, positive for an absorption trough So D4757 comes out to 5.74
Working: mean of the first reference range 6.05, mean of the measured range 5.71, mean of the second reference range 6.96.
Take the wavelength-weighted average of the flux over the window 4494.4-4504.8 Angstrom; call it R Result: 4.99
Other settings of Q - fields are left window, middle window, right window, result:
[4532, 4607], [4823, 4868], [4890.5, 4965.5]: 0.21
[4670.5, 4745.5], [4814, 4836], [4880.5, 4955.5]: 0.22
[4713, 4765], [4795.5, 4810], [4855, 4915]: 0.10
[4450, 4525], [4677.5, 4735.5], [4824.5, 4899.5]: -0.16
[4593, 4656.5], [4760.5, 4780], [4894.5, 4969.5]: 0.34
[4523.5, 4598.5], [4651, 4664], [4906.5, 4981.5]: -0.05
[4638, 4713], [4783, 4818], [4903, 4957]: 0.22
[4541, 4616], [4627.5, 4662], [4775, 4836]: -0.05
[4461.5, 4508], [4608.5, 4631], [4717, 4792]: -0.24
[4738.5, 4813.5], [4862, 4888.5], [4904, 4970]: 0.08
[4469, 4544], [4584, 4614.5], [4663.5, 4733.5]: -0.11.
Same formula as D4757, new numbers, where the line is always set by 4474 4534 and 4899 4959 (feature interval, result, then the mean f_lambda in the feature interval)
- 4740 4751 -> -0.8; 6.64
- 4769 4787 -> 5.1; 4.57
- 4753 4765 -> 0.9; 5.82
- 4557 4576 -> -3.6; 6.21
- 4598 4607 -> -1.2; 6.12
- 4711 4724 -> -0.5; 6.28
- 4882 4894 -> 1.5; 6.12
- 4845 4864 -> 3.5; 5.52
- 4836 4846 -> 1.9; 5.41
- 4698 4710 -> -0.7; 6.33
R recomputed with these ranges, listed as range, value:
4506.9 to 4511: 5.18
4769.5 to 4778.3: 4.61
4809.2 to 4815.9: 5.25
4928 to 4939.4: 7.67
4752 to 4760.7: 6.2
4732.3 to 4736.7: 6.33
